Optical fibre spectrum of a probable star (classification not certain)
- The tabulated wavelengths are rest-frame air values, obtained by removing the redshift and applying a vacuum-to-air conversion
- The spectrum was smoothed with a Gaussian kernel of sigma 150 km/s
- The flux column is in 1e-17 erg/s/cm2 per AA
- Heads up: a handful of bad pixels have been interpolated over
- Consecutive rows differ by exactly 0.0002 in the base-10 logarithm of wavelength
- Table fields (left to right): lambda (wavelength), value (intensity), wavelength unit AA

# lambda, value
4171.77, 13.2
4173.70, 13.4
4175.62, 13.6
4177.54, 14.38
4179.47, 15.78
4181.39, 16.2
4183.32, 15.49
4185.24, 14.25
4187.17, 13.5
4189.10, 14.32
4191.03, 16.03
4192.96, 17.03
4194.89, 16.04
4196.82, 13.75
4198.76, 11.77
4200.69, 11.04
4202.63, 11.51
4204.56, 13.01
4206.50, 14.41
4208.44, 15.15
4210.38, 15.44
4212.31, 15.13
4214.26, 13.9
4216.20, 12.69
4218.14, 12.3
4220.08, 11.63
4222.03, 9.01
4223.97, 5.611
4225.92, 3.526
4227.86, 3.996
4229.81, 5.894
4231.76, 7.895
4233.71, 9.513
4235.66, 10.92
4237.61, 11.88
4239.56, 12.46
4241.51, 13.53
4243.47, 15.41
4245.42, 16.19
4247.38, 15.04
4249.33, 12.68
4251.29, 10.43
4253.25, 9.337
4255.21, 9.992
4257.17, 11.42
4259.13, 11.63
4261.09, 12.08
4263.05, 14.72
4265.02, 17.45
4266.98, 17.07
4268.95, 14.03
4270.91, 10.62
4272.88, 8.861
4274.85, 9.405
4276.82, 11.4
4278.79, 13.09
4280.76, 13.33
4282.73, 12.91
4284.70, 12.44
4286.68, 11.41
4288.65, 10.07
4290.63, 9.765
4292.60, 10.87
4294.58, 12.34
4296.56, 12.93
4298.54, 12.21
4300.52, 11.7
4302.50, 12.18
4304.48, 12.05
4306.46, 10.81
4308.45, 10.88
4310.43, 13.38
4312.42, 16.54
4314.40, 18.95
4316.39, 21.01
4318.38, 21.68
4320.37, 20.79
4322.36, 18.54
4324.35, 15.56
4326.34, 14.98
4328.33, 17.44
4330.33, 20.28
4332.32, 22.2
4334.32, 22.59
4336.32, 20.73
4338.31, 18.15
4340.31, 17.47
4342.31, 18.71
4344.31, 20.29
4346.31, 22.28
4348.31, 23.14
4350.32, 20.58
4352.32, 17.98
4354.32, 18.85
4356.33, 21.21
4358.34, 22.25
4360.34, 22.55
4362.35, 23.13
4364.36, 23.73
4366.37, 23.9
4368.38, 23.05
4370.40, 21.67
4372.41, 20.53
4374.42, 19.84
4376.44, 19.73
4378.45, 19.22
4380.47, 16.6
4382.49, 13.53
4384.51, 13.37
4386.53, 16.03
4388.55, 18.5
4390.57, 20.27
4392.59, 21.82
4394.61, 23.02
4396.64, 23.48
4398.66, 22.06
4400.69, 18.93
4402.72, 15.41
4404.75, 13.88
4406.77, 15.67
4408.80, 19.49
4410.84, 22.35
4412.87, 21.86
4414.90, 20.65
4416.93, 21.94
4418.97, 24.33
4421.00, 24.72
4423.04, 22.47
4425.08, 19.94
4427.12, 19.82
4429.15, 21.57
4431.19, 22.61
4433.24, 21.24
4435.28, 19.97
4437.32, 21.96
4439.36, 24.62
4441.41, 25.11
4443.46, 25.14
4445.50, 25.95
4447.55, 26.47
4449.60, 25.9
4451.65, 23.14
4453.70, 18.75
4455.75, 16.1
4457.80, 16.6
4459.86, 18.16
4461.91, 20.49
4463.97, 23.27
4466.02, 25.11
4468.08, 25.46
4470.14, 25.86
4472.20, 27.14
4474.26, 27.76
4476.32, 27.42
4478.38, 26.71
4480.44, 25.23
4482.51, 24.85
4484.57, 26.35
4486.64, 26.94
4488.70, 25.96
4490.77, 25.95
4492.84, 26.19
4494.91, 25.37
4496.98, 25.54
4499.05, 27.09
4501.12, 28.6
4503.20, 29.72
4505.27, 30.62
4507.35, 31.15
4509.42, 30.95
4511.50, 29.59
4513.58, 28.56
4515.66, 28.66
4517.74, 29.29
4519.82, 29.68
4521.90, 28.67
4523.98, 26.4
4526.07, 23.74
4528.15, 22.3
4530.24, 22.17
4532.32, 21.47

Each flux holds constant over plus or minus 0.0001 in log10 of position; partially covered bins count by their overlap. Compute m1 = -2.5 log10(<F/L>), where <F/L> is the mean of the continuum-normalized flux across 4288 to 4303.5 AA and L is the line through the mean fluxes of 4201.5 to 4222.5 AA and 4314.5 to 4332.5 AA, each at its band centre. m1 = 0.46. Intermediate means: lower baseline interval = 13.2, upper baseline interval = 19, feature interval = 11.5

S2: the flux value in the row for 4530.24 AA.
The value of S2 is 22.17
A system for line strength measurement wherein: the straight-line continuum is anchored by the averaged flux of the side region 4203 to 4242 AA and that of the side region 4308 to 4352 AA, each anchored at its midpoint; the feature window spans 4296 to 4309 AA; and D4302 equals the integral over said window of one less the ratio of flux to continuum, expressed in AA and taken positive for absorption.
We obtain 3.9 AA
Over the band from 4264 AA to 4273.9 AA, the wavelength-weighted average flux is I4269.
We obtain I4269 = 13.6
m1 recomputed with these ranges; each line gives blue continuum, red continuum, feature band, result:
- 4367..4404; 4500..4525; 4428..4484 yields 0.06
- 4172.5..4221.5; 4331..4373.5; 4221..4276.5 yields 0.43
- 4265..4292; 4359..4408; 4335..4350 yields -0.21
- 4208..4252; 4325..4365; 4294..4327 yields 0.17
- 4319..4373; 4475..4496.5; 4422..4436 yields 0.13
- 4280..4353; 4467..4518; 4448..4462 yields 0.24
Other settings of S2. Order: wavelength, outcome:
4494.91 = 25.37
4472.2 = 27.14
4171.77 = 13.2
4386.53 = 16.03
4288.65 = 10.07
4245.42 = 16.19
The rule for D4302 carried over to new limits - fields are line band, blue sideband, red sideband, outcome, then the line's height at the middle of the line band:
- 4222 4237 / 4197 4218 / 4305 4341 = 7.6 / 14.2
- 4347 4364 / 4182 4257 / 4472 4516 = -1.3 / 19.8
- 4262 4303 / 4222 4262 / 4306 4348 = 5.1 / 14.2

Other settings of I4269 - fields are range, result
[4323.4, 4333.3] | 18.1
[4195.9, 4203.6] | 12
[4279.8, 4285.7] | 12.9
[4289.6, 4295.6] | 11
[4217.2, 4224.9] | 9.65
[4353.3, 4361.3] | 21.2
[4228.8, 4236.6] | 8.52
